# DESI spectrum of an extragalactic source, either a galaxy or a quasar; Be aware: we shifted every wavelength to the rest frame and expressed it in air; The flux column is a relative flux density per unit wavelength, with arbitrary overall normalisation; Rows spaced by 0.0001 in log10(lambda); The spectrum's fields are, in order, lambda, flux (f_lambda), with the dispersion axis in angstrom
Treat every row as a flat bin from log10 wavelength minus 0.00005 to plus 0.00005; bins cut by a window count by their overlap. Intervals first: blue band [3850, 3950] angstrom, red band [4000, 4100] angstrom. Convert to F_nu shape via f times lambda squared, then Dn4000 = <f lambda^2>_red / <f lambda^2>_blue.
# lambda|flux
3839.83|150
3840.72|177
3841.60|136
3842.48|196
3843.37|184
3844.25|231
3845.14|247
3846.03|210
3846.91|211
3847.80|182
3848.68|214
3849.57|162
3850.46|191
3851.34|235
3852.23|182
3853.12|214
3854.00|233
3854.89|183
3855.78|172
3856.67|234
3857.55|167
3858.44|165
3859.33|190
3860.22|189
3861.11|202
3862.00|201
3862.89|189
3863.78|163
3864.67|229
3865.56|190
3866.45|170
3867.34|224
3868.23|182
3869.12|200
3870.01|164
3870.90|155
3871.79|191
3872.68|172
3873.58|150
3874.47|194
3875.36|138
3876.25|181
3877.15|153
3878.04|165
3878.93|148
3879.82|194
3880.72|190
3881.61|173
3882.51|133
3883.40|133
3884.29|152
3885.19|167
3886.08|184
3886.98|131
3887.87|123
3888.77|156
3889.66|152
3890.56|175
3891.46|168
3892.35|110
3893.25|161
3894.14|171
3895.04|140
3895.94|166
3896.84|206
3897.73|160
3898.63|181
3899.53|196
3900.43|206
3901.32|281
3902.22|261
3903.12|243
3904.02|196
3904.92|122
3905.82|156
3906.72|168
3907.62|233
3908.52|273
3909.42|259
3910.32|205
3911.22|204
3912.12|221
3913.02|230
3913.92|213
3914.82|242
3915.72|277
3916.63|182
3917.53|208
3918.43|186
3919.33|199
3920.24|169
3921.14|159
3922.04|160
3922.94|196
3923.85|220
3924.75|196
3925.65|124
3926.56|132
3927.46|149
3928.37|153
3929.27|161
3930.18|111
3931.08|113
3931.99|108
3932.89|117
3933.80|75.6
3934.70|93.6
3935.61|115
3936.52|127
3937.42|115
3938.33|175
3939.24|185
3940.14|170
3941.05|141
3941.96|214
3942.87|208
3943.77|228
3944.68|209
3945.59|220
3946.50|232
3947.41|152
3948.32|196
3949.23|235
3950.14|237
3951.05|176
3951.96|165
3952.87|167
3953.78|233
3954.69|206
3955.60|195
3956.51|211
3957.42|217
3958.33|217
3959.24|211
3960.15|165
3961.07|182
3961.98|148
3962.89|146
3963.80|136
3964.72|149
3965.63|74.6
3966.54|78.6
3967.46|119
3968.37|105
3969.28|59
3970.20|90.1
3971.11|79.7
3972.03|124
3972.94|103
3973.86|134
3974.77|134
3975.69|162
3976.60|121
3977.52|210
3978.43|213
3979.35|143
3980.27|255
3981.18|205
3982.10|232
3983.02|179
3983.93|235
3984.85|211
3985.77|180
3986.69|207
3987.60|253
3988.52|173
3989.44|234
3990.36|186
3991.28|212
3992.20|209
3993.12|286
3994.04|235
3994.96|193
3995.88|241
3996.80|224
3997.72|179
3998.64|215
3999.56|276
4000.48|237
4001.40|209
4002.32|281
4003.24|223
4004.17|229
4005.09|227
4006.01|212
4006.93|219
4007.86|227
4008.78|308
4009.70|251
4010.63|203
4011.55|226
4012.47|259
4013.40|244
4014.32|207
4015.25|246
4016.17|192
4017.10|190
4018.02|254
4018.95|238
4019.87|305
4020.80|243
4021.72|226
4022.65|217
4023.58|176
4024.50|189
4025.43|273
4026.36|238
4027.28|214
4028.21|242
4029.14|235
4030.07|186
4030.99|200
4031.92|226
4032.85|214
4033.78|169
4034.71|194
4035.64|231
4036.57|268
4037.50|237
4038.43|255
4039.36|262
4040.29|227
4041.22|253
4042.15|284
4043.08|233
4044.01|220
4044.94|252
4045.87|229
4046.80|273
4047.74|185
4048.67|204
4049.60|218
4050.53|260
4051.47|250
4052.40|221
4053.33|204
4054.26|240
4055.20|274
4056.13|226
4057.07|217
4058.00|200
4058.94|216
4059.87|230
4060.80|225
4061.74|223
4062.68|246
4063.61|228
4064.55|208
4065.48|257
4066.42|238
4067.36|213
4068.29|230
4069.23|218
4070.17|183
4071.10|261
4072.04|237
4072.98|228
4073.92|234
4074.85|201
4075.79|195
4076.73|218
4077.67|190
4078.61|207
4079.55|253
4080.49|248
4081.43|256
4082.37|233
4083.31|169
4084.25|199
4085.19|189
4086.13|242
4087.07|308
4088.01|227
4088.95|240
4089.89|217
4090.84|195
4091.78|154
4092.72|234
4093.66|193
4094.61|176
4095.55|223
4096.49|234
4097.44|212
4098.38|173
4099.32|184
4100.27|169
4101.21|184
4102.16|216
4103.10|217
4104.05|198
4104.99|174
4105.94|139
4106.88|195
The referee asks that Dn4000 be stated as 1.4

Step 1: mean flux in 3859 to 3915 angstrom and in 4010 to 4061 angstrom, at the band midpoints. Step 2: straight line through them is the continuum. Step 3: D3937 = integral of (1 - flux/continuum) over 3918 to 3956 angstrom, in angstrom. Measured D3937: 5.6 angstrom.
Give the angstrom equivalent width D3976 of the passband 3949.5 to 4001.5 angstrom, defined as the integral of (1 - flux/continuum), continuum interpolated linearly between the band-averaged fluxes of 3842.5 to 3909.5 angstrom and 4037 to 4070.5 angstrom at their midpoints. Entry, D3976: 7.2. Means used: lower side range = 185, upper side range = 232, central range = 182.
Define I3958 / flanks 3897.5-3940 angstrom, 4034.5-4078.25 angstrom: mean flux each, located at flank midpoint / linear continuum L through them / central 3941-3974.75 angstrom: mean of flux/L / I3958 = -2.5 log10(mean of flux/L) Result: 0.162 mag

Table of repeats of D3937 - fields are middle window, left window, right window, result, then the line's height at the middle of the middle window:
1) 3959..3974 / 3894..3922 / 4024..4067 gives 6.44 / 215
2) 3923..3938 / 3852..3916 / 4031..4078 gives 4.81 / 197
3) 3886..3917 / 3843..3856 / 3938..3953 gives 0.95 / 199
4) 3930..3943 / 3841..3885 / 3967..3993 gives 2.93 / 177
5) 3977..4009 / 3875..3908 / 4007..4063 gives -1.06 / 214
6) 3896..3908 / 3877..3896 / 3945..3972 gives -3.11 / 158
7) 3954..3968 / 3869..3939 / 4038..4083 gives 2.08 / 194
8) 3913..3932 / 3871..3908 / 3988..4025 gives 1.05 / 188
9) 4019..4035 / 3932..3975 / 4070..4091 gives -2.03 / 196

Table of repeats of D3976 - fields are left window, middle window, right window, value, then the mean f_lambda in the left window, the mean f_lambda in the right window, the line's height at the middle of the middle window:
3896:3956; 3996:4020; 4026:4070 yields -2.1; 185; 229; 215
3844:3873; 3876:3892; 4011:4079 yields 3.2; 195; 228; 200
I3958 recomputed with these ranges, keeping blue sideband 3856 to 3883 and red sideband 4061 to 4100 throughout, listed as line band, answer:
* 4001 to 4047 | -0.12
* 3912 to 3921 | -0.12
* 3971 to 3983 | 0.20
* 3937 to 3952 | 0.01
